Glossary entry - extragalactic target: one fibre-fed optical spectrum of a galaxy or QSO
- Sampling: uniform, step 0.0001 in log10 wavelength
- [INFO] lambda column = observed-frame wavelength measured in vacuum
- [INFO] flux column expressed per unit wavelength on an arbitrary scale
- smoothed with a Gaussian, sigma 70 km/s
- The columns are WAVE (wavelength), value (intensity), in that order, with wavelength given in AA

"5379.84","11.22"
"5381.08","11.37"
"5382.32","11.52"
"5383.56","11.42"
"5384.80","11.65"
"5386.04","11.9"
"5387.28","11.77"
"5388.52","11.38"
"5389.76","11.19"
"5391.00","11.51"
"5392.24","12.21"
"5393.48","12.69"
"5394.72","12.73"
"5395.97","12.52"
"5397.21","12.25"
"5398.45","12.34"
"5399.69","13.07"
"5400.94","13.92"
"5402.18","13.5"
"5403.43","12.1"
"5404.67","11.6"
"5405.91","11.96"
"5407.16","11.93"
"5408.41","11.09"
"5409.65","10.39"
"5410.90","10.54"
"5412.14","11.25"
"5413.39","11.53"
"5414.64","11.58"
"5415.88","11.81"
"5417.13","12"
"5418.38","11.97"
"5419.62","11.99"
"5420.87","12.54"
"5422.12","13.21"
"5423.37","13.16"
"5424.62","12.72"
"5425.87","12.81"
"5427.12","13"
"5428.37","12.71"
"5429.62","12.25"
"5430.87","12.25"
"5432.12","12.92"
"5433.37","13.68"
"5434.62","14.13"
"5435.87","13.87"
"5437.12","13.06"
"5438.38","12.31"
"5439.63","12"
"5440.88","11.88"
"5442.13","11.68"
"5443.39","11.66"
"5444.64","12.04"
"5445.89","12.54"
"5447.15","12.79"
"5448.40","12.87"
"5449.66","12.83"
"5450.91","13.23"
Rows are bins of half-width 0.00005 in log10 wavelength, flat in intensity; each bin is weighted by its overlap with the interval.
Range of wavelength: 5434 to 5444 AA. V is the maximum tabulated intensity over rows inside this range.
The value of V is 14.13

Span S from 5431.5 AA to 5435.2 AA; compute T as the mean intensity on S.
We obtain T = 13.6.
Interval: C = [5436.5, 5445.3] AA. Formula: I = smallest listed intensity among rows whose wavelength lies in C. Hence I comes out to 11.66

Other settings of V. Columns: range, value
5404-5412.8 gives 11.96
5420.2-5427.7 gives 13.21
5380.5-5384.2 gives 11.52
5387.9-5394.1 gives 12.69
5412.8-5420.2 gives 12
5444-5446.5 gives 12.54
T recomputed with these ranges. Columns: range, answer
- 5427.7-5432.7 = 12.5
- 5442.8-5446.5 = 12.1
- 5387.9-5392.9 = 11.6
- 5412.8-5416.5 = 11.7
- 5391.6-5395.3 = 12.6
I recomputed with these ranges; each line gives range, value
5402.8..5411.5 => 10.39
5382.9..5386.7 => 11.42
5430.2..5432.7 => 12.25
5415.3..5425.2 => 11.81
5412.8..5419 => 11.53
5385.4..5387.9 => 11.77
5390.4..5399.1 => 11.51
